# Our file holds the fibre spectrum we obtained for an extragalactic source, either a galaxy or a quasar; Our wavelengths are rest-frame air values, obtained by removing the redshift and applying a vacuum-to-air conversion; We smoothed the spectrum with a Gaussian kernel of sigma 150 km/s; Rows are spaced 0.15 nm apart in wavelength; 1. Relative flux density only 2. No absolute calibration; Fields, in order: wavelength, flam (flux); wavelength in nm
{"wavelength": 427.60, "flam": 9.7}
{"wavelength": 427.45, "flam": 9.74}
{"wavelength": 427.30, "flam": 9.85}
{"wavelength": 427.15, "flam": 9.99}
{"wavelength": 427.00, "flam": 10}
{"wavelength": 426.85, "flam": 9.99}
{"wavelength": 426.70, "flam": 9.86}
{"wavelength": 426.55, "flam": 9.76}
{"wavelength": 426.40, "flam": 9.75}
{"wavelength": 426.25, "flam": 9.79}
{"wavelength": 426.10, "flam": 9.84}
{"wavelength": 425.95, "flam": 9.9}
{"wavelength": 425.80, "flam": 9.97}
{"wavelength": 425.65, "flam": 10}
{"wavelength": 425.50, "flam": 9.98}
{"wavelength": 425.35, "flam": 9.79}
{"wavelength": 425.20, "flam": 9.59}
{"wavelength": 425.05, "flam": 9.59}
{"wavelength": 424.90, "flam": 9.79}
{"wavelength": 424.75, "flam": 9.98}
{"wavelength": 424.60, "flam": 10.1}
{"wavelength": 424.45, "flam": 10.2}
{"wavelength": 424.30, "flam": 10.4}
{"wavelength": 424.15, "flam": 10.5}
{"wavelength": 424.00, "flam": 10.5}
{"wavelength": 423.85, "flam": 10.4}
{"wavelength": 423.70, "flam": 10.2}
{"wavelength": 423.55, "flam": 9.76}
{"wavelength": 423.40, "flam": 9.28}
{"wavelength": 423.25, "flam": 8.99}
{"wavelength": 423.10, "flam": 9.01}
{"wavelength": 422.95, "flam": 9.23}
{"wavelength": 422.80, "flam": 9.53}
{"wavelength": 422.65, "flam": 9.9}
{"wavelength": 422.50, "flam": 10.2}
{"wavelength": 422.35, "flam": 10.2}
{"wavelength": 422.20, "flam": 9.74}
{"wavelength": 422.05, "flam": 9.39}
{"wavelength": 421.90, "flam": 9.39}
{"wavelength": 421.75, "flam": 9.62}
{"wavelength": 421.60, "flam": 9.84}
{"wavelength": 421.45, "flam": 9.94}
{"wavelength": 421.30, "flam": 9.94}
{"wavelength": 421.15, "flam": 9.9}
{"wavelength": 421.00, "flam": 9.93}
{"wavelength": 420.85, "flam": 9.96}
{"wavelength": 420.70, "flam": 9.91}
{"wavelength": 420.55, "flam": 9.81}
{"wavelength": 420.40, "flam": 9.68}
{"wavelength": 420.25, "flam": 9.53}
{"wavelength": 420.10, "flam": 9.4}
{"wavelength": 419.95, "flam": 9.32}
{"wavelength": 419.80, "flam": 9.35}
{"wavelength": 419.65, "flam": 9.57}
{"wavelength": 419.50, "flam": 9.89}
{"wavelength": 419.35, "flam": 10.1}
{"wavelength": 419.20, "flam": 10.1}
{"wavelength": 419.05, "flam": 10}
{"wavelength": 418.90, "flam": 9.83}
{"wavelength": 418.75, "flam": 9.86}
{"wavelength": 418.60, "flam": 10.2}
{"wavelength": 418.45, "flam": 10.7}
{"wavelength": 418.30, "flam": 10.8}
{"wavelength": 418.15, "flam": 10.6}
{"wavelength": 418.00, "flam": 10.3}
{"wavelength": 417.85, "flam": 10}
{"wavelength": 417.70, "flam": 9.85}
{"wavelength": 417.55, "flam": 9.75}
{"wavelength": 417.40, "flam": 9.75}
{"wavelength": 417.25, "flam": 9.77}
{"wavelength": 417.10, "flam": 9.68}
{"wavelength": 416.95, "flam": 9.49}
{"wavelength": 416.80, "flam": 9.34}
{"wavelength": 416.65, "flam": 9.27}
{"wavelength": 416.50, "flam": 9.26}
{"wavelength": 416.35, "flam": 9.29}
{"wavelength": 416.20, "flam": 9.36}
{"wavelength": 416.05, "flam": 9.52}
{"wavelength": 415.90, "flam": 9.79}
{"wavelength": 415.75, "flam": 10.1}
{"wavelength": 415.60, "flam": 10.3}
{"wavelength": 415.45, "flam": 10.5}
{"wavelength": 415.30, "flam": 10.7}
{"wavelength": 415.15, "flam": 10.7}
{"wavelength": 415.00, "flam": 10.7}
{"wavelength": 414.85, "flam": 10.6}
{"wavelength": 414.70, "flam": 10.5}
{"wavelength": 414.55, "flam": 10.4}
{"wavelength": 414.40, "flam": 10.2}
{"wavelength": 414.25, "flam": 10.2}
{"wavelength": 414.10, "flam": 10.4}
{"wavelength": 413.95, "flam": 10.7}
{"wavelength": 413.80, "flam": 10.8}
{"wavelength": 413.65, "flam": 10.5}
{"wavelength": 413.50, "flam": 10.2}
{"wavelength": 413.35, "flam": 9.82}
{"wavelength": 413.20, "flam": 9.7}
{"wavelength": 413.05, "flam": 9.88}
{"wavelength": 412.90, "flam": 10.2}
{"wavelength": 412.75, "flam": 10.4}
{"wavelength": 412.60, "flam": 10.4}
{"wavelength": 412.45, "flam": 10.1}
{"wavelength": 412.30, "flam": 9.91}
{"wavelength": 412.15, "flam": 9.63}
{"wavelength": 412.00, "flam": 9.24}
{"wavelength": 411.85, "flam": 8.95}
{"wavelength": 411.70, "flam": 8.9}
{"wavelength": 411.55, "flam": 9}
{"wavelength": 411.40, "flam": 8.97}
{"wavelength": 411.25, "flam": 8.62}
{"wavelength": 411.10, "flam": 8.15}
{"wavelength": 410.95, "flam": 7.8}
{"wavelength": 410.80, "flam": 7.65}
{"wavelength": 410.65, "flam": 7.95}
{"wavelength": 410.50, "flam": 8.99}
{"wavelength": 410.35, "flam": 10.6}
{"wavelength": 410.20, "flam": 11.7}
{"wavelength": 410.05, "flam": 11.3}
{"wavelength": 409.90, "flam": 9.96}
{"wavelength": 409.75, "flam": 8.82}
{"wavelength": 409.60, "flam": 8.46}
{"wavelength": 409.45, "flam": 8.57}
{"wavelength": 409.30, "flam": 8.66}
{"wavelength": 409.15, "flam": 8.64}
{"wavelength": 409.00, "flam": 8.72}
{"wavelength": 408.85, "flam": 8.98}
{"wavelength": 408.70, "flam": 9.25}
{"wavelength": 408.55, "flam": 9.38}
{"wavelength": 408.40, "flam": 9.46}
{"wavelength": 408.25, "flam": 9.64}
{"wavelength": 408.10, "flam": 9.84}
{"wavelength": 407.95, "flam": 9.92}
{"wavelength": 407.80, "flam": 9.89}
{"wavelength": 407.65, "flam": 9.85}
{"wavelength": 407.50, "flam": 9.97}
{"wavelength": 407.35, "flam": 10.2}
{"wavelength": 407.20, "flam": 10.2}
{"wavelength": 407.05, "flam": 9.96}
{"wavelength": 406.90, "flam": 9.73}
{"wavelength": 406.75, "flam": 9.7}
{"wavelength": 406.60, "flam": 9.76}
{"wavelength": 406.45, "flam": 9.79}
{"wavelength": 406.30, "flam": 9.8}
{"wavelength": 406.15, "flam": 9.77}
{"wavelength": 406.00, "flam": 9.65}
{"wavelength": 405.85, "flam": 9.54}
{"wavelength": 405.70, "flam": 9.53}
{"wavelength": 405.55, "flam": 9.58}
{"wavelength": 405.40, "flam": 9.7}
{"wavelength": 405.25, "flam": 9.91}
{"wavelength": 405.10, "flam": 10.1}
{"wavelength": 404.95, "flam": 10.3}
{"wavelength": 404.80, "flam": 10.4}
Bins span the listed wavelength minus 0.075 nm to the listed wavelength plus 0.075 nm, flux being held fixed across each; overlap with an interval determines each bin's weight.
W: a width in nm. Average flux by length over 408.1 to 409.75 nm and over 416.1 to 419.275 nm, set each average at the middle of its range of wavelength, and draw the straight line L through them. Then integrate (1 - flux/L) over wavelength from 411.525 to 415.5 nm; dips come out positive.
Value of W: -0.28 nm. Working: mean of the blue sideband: 9.01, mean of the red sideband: 9.86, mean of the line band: 10.1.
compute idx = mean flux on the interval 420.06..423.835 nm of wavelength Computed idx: 9.71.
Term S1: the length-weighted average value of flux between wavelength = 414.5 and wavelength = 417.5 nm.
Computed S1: 9.95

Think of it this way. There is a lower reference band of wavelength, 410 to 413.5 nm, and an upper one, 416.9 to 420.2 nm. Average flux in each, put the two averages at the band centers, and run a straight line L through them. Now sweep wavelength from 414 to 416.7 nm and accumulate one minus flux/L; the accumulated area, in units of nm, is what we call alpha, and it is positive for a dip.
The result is -0.11 nm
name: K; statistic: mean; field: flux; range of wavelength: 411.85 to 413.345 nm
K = 9.88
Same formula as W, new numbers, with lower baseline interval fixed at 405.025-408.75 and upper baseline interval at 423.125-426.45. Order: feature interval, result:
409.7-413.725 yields 0.11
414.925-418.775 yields -0.05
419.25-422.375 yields 0.05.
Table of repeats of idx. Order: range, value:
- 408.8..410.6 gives 9.44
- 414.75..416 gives 10.4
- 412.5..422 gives 9.99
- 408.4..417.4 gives 9.65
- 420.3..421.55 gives 9.88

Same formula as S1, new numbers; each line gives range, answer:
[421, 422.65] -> 9.83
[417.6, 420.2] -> 9.99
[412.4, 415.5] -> 10.4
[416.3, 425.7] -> 9.83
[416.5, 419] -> 9.93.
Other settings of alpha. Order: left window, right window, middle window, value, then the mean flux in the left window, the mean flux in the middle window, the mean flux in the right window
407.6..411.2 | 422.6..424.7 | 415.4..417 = -0.018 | 9.25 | 9.65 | 9.86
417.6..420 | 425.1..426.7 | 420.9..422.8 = 0.024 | 10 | 9.82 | 9.83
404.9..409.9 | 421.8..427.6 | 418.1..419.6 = -0.069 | 9.56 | 10.2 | 9.84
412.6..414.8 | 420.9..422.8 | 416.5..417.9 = 0.064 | 10.3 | 9.63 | 9.82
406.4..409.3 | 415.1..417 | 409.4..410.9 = 0.042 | 9.6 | 9.39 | 9.81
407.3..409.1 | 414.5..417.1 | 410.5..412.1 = 0.193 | 9.57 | 8.56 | 9.98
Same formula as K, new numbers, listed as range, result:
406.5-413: 9.45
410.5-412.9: 9.08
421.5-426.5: 9.83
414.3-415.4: 10.5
